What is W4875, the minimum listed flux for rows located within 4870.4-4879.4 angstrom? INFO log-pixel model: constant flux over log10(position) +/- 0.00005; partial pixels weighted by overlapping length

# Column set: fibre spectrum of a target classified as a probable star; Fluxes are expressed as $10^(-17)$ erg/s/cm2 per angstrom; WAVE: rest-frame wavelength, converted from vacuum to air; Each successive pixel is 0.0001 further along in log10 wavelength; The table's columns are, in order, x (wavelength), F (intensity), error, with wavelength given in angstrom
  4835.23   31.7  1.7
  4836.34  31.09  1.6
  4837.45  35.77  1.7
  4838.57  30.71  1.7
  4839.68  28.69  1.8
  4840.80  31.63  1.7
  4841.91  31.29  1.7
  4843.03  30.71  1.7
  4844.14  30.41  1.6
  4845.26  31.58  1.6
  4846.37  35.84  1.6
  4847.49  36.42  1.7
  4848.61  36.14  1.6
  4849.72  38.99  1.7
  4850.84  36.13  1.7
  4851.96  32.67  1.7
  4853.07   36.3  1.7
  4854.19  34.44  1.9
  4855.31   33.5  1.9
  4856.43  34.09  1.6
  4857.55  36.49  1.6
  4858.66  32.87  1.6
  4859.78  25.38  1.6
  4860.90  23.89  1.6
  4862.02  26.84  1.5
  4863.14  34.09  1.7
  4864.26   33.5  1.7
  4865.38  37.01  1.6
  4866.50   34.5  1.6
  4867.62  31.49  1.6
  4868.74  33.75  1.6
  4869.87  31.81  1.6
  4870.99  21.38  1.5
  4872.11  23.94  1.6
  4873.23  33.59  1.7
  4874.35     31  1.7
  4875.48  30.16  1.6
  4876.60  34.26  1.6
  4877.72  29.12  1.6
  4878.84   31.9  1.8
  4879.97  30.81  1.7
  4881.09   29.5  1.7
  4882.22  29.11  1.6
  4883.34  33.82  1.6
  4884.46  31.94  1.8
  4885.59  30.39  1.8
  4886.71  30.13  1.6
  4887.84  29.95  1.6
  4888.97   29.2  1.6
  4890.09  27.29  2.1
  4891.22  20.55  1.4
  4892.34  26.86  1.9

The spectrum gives 21.38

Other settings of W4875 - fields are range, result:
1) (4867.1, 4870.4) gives 31.49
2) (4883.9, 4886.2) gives 30.39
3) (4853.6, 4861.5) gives 23.89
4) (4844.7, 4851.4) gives 31.58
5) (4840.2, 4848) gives 30.41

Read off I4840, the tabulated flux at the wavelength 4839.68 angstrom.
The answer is 28.69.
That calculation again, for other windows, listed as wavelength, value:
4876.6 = 34.26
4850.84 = 36.13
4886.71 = 30.13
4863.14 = 34.09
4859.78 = 25.38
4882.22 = 29.11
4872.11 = 23.94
